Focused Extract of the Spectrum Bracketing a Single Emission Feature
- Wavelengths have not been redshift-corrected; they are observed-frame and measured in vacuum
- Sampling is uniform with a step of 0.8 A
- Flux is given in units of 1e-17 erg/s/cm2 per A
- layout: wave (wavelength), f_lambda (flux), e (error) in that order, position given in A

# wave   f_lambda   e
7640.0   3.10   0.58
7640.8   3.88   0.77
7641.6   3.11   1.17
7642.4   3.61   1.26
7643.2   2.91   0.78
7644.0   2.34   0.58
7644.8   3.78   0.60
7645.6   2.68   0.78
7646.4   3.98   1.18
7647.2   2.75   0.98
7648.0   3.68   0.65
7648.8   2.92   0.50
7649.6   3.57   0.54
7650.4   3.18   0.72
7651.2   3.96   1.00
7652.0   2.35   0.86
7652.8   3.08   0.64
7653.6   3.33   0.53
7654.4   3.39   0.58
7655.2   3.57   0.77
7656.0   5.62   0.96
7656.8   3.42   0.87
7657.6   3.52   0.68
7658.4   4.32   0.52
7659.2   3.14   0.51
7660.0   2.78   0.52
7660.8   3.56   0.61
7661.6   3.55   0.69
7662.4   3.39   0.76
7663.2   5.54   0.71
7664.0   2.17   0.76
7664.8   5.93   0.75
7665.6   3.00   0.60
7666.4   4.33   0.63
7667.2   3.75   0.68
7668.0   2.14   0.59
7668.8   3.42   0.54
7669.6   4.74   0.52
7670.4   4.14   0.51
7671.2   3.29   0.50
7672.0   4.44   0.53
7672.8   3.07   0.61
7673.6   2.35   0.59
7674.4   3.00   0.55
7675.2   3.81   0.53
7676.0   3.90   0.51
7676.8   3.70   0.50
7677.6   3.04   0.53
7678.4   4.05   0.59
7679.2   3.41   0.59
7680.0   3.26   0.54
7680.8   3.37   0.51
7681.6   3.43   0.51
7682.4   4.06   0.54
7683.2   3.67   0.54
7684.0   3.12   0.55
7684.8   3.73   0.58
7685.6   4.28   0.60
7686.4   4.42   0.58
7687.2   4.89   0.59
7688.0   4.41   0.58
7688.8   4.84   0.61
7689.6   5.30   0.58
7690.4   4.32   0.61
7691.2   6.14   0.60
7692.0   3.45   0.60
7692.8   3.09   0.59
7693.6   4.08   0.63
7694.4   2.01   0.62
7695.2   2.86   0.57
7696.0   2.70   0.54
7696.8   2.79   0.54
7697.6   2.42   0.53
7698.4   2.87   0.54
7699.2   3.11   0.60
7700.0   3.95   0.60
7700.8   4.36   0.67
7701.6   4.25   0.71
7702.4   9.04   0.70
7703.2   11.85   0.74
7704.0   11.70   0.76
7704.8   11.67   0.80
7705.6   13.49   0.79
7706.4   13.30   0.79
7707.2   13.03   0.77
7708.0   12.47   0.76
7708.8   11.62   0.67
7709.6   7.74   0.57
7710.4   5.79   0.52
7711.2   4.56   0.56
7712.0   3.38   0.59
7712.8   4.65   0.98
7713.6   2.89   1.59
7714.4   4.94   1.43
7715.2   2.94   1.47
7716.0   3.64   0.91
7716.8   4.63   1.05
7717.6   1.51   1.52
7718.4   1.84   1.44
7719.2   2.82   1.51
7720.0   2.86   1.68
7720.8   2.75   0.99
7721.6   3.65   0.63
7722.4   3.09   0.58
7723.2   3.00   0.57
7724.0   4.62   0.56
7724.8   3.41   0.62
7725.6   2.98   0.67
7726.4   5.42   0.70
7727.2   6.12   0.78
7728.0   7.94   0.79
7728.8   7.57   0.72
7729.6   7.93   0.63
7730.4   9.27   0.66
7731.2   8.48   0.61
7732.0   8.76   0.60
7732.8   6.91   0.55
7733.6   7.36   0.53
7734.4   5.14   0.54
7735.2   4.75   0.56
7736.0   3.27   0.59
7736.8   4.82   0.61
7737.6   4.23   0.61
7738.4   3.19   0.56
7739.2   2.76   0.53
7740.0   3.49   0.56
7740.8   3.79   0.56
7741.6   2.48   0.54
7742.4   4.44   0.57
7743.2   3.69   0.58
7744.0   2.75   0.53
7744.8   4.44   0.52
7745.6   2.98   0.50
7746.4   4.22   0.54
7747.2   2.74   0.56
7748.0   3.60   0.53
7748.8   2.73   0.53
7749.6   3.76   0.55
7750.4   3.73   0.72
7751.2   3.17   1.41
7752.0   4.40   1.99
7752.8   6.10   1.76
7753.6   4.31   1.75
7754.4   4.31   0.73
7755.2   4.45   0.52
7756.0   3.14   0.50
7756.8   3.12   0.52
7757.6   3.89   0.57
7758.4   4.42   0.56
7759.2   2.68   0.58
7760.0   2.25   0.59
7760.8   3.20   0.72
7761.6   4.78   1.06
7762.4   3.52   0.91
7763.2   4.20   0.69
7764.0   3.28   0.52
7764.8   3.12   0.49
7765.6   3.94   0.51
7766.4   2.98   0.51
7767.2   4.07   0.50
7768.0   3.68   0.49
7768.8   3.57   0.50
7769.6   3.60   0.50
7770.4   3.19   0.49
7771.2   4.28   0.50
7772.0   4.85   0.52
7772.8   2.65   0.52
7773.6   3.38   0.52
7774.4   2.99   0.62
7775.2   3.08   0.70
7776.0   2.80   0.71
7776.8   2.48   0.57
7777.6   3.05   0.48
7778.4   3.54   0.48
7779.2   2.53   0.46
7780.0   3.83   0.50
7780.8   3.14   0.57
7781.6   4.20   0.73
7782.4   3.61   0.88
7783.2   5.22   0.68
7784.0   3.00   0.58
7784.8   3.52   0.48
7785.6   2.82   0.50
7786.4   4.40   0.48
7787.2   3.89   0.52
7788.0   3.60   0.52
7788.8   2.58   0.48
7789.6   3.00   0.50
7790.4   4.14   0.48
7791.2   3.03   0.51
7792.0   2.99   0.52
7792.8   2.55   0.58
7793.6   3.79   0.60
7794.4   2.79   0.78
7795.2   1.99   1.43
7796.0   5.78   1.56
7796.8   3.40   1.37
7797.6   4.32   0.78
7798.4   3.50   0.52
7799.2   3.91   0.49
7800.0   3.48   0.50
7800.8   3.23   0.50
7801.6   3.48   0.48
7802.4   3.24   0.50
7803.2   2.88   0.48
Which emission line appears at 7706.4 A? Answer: H-alpha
